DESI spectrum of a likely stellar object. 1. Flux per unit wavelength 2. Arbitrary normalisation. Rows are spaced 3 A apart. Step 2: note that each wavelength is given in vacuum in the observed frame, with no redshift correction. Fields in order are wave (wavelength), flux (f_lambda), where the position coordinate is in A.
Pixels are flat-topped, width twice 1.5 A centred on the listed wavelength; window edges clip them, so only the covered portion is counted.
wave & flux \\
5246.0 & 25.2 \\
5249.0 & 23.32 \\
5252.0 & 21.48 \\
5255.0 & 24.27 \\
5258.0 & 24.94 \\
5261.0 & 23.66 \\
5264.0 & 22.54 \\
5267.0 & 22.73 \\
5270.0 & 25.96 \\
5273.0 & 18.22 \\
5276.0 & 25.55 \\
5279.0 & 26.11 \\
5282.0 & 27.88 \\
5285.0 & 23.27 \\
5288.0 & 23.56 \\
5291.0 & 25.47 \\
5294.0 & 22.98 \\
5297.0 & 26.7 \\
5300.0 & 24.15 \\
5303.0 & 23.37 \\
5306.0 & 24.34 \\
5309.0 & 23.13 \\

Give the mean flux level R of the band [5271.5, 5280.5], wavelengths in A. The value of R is 23.3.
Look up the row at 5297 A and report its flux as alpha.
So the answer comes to 26.7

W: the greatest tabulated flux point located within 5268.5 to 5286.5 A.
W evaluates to 27.88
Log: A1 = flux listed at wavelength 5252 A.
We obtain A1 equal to 21.48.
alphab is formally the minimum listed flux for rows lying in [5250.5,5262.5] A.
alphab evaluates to 21.48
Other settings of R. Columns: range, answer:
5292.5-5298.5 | 24.8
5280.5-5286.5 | 25.6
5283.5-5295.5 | 23.8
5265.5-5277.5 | 23.1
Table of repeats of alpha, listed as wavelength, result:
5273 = 18.22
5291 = 25.47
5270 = 25.96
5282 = 27.88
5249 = 23.32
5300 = 24.15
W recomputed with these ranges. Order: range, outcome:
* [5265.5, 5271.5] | 25.96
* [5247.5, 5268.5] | 24.94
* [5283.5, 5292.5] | 25.47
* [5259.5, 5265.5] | 23.66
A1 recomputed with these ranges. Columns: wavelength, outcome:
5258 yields 24.94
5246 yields 25.2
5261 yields 23.66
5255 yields 24.27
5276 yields 25.55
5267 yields 22.73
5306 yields 24.34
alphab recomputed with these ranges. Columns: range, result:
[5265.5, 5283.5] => 18.22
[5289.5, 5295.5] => 22.98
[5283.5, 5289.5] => 23.27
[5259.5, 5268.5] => 22.54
